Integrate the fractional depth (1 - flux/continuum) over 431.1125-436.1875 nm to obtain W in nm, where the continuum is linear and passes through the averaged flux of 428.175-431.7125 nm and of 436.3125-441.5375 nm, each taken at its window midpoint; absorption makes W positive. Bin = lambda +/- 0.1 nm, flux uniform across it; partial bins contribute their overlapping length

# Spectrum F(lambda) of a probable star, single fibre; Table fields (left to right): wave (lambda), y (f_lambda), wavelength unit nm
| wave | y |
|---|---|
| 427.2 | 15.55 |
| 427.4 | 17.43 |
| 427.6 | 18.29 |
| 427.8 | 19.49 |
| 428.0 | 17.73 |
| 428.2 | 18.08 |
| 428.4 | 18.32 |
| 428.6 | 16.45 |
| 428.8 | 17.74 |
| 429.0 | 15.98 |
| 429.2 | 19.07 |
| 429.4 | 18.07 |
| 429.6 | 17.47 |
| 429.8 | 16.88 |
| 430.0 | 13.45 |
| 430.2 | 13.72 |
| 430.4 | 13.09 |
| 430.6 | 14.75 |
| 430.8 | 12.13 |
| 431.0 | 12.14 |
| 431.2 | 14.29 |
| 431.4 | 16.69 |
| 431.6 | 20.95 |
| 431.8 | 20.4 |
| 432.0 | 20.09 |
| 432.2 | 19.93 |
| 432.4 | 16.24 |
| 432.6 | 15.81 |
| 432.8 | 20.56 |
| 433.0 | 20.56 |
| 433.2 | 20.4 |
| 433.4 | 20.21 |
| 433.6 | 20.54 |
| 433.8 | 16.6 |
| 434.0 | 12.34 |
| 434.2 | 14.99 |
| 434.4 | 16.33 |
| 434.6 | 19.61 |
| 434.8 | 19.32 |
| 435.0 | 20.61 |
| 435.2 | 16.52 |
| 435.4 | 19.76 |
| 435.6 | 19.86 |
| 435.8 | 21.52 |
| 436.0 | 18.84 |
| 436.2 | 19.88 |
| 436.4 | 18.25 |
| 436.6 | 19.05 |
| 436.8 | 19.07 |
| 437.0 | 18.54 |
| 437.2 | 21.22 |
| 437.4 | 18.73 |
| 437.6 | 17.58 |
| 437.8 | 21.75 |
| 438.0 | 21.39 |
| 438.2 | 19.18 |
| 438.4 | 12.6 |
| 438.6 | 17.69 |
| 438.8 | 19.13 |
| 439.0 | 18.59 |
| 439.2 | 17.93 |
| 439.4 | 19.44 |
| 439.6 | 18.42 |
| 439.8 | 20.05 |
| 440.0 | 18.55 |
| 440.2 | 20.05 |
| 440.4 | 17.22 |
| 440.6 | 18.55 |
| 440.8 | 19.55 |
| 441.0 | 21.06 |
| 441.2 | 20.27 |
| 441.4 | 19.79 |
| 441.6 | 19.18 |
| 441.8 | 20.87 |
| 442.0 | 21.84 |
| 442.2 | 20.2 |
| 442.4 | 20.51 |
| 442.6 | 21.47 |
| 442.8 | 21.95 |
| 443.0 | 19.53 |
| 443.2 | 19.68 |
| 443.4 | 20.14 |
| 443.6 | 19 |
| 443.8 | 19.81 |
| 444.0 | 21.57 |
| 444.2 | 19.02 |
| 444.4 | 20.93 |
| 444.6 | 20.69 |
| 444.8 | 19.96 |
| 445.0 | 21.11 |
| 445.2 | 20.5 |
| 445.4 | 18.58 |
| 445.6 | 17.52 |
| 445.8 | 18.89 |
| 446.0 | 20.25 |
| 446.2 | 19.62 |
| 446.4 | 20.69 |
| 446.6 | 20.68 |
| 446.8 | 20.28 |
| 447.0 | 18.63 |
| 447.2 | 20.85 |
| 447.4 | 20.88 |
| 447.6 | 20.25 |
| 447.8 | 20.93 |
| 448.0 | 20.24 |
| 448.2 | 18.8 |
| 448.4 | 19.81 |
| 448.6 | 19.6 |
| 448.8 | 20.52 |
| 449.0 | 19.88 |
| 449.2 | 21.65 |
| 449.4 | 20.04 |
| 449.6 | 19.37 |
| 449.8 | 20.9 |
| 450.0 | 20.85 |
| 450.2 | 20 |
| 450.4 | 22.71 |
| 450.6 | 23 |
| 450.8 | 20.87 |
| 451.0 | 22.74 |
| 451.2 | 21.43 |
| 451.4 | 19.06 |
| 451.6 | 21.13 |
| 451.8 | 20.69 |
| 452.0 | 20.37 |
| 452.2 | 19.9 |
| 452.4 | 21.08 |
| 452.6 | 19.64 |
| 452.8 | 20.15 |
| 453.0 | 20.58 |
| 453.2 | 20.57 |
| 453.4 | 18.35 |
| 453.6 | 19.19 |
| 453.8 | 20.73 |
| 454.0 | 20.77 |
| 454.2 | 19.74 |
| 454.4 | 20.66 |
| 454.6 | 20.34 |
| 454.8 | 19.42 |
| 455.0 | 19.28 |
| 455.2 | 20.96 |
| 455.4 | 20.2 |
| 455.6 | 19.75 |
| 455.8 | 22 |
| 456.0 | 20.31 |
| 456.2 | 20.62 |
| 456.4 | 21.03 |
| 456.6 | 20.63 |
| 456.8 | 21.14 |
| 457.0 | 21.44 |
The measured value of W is -0.38 nm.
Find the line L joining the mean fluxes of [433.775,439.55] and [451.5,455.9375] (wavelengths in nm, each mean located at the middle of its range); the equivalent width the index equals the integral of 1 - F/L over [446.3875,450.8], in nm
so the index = -0.168 nm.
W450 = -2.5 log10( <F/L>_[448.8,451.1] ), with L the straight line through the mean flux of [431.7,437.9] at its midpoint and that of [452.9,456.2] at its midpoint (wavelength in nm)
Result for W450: -0.063 mag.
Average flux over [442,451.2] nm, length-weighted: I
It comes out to 20.4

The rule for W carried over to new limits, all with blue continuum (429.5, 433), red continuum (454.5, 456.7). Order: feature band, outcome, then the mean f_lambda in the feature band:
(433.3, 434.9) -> -0.05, 17.5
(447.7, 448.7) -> -0.03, 19.9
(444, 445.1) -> -0.11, 20.5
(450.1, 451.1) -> -0.11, 21.9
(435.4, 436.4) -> -0.15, 19.8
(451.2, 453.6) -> -0.03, 20.2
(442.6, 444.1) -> -0.15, 20.3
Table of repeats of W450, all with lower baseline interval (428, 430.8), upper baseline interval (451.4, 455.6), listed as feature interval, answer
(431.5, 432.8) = -0.14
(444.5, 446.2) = -0.05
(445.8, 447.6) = -0.06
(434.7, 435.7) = -0.12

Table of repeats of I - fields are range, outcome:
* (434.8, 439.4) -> 19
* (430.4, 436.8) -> 18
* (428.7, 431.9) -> 16.1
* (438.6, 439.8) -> 18.7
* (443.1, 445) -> 20.1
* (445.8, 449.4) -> 20.2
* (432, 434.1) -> 18.4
